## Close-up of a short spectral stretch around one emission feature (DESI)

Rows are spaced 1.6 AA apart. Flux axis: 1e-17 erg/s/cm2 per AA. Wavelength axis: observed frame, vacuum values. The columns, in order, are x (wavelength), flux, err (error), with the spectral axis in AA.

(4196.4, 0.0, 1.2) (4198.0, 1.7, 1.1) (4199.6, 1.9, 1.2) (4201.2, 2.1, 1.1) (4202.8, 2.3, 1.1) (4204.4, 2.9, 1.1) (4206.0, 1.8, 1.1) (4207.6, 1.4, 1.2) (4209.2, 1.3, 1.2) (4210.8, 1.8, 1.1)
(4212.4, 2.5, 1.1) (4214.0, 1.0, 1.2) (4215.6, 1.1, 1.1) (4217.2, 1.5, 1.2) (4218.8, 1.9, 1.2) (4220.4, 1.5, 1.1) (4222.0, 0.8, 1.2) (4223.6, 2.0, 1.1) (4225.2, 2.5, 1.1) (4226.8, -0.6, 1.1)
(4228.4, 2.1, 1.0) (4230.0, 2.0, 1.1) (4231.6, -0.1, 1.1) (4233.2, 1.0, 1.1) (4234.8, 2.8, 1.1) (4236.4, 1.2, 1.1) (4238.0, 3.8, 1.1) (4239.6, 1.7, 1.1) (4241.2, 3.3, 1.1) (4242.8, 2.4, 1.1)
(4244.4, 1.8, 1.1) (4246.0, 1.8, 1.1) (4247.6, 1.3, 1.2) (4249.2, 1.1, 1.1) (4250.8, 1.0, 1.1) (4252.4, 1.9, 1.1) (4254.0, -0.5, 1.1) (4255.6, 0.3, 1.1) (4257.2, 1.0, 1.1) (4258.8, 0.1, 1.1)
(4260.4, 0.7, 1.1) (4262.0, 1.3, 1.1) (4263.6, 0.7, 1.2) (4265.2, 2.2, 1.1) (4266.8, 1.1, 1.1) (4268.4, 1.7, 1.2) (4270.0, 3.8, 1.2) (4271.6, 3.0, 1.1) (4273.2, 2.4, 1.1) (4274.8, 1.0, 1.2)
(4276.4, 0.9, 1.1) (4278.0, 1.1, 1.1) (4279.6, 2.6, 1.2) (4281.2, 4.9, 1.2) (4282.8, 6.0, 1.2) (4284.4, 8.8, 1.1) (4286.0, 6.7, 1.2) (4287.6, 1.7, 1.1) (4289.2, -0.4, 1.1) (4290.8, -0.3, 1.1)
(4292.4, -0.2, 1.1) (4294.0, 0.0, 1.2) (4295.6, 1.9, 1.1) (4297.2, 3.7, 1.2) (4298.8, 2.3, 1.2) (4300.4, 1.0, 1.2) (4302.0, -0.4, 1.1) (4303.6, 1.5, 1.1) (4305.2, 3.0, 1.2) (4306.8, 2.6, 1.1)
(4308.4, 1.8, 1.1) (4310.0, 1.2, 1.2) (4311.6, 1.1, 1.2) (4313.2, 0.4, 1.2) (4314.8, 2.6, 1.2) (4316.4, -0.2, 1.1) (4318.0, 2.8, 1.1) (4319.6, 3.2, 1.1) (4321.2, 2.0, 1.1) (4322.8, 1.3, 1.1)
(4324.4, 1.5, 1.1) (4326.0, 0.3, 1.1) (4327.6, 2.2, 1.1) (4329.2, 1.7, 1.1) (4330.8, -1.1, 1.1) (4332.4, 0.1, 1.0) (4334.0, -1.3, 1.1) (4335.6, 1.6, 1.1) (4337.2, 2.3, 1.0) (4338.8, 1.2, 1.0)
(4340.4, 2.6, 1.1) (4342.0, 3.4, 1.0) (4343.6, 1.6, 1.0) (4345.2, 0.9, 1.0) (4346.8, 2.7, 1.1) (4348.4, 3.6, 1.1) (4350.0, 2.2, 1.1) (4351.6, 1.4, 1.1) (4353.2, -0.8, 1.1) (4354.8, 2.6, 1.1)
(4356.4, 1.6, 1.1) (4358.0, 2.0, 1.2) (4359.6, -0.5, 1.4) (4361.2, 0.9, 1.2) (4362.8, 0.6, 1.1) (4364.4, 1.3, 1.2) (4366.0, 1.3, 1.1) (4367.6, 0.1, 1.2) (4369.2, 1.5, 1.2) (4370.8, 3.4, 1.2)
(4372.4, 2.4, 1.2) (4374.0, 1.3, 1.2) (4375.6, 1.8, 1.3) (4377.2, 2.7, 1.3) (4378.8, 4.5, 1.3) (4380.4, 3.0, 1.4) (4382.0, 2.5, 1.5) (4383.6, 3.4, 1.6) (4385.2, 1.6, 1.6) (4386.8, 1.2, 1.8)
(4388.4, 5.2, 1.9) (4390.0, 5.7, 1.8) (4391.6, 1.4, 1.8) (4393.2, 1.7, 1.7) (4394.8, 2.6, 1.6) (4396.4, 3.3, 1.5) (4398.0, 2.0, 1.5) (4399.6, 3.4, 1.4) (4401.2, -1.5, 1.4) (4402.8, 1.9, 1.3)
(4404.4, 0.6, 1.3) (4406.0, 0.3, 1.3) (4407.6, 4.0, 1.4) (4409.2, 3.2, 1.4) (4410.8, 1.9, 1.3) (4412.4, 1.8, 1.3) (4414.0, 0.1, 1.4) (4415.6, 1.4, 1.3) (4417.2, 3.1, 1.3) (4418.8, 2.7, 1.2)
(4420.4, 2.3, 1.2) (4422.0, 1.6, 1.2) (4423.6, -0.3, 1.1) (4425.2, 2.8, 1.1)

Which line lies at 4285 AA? [O II]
